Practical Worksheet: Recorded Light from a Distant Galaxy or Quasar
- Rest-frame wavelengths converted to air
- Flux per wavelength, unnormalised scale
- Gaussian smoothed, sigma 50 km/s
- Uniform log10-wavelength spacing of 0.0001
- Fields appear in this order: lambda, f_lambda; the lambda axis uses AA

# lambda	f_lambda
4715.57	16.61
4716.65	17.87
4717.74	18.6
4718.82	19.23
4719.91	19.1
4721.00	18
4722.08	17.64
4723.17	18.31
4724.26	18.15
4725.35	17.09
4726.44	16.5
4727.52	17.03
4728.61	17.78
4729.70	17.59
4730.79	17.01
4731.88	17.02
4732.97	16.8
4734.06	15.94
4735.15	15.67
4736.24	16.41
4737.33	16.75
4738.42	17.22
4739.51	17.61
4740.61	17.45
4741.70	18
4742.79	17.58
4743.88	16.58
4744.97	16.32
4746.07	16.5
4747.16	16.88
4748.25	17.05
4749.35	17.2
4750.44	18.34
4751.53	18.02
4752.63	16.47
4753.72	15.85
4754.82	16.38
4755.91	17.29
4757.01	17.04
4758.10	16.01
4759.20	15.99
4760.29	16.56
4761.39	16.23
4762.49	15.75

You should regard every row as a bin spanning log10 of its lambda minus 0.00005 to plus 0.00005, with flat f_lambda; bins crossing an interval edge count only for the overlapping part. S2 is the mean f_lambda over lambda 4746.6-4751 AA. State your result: 17.4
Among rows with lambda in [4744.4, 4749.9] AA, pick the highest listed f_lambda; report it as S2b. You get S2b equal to 17.2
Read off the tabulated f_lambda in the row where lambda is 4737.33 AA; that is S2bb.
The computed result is 16.75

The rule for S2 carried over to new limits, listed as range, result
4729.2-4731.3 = 17.3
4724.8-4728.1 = 16.9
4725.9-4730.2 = 17.2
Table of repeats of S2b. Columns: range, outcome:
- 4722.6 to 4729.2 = 18.31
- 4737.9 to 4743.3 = 18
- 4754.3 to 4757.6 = 17.29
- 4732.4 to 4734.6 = 16.8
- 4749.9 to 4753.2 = 18.34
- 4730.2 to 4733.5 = 17.02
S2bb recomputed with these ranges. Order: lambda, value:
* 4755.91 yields 17.29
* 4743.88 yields 16.58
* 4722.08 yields 17.64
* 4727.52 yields 17.03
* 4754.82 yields 16.38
